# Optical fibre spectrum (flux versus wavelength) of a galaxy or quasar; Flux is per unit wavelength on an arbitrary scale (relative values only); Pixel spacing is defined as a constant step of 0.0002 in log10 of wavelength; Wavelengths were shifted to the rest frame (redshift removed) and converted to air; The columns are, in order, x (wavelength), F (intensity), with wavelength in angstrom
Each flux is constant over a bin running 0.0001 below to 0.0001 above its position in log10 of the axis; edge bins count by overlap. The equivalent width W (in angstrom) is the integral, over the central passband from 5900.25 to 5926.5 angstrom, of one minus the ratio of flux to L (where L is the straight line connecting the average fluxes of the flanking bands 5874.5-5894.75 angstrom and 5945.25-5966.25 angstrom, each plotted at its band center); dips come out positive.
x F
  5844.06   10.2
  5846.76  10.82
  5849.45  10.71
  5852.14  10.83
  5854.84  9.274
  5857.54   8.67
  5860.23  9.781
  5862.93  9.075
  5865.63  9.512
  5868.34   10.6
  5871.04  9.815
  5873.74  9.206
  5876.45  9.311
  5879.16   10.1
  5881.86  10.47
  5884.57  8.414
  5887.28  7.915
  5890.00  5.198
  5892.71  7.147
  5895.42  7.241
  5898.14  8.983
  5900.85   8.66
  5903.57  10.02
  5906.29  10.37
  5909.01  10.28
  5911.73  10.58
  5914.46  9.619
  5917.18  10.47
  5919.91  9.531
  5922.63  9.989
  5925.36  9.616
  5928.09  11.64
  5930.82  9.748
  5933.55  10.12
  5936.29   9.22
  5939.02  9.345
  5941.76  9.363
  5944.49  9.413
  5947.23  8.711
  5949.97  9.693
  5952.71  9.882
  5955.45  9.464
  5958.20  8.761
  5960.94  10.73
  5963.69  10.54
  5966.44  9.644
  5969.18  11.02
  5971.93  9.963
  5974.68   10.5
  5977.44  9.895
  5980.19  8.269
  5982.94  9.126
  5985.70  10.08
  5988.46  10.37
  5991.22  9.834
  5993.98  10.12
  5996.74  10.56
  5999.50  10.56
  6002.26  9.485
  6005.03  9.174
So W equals -3.2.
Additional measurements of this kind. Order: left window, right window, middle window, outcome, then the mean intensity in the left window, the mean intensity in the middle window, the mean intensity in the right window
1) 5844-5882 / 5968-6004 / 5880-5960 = 4.78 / 9.86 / 9.32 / 9.97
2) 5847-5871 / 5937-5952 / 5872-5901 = 3.77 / 9.85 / 8.43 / 9.33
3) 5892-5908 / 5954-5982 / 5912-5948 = -1.98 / 8.84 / 9.79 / 9.87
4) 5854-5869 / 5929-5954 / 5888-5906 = 2.77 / 9.44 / 8.03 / 9.54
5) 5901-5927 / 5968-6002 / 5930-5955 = 1.27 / 10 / 9.49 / 10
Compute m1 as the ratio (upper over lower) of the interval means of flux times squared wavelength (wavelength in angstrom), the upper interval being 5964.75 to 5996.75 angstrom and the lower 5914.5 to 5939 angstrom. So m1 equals 1.01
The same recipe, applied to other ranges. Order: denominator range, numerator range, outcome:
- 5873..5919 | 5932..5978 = 1.10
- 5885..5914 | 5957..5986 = 1.17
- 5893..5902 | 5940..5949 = 1.15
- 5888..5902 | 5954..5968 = 1.35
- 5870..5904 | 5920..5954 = 1.15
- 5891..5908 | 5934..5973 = 1.14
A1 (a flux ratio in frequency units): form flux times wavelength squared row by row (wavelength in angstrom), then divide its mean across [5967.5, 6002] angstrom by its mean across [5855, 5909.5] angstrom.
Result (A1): 1.1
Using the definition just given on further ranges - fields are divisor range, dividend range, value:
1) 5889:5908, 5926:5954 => 1.18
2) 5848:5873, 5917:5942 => 1.03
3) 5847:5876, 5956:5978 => 1.07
